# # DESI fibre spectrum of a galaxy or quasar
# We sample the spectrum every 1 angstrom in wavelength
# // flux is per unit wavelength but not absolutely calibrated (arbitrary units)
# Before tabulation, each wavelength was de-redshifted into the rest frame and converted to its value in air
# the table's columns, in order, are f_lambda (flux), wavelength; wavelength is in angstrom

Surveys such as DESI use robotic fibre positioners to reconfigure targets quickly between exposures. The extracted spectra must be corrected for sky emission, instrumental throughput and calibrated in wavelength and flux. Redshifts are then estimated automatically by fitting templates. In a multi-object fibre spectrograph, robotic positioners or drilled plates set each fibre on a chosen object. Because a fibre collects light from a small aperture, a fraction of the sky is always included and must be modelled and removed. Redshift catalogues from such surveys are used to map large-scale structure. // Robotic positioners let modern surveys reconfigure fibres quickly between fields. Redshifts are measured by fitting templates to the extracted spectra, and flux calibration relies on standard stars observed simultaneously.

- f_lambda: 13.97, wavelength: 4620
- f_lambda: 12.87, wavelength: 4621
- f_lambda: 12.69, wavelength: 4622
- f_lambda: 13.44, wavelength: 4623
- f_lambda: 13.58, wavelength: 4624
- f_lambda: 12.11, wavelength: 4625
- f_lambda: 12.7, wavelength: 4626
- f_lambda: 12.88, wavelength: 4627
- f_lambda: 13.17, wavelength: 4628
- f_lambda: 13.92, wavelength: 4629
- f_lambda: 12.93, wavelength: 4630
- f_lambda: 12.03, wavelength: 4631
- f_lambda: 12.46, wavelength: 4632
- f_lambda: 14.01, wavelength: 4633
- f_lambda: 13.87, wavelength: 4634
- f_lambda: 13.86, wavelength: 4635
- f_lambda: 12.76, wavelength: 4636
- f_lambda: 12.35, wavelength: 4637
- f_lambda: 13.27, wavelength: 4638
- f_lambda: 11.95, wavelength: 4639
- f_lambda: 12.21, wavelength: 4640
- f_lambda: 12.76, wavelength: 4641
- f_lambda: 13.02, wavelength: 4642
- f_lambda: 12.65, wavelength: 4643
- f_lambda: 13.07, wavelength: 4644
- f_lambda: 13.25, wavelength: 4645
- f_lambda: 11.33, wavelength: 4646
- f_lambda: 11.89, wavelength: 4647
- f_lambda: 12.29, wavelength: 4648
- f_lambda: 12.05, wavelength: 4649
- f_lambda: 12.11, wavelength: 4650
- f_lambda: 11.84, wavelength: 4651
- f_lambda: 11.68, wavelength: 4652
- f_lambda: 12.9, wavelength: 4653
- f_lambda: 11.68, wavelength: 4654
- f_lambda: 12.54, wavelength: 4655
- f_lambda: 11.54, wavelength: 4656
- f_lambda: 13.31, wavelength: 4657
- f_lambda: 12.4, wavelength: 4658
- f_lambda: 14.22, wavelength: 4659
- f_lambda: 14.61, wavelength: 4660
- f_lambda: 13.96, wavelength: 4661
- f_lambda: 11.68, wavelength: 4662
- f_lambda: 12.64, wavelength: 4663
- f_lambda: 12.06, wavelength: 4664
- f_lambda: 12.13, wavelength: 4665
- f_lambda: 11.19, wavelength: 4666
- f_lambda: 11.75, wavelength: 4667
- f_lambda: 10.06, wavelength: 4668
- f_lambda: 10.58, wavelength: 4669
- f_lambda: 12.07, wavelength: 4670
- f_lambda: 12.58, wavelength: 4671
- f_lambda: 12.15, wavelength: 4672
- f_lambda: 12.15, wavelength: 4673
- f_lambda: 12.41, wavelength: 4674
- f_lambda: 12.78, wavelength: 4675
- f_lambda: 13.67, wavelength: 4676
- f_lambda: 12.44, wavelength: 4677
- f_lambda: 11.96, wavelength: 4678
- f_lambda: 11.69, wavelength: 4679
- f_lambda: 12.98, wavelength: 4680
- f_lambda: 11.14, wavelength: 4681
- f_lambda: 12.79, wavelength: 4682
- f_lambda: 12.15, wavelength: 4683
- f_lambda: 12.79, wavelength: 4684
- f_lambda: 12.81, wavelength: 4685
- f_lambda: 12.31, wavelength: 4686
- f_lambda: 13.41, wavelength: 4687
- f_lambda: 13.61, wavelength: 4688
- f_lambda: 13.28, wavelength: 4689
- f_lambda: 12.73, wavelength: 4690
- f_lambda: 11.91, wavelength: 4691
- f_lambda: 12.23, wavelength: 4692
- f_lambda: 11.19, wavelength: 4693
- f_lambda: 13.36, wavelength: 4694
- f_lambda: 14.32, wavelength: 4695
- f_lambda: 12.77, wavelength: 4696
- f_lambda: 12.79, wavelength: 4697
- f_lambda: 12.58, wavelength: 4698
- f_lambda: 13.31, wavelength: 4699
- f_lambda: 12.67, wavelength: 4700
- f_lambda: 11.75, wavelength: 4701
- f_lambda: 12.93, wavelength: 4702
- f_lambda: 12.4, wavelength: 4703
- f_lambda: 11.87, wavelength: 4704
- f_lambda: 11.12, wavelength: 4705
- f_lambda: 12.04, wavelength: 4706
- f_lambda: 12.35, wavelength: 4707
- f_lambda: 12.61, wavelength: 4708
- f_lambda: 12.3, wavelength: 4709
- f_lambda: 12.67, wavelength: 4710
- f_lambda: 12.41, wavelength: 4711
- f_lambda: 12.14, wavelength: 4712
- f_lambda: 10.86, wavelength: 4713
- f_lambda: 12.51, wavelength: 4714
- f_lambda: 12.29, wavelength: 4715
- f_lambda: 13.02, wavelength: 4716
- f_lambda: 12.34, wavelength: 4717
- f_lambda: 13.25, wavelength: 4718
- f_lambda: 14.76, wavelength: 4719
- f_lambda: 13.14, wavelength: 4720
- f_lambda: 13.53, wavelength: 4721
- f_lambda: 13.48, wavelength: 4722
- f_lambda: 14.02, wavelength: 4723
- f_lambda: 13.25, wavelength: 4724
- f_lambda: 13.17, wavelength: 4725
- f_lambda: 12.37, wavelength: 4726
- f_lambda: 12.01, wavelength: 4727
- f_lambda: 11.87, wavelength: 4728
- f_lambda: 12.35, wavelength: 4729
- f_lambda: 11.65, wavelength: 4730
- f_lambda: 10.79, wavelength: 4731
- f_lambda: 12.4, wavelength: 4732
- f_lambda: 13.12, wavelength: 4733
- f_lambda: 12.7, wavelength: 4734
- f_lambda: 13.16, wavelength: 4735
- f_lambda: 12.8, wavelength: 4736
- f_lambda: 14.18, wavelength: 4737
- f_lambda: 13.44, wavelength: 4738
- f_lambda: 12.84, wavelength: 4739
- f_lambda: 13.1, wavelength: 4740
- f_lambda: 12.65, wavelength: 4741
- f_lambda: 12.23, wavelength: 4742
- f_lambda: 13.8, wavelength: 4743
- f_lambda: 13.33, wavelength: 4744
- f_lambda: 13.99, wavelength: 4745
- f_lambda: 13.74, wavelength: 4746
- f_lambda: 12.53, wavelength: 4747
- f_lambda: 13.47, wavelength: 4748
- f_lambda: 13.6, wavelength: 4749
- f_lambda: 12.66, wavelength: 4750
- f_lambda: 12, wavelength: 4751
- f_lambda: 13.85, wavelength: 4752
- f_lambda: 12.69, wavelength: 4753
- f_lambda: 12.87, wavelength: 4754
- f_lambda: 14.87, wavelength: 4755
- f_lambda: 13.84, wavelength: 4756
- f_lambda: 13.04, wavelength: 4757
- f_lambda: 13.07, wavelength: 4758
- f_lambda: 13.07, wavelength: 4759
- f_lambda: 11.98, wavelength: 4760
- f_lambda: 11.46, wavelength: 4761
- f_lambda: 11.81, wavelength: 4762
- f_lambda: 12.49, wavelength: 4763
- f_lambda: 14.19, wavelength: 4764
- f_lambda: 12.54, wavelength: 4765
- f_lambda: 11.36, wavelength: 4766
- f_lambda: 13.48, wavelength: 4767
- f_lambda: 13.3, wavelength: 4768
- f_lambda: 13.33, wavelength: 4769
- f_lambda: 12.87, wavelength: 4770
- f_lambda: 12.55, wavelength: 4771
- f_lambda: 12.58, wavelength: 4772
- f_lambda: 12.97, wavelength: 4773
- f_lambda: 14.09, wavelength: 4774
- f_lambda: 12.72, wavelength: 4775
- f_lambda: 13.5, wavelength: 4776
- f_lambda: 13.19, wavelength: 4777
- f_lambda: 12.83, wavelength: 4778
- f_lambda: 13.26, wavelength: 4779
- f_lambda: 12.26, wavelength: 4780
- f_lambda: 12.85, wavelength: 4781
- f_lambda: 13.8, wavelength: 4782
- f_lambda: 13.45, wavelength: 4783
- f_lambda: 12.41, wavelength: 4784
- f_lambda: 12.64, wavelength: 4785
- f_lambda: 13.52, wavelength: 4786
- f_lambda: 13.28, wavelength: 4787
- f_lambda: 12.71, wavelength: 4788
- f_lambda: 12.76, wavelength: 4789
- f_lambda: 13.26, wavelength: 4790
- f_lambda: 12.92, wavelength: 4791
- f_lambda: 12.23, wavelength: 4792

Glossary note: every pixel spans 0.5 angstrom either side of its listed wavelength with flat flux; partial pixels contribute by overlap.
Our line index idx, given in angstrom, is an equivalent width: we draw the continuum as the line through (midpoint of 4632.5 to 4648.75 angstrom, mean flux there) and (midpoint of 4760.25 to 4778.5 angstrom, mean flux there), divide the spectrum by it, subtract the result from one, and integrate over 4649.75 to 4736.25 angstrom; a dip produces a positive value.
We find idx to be 2.03 angstrom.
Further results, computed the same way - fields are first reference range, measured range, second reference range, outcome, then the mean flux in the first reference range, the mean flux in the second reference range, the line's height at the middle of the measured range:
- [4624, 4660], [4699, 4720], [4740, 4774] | 0.7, 12.7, 13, 12.9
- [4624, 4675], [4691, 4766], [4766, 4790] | 0.4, 12.5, 13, 12.8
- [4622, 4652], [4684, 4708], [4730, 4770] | 0.5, 12.7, 13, 12.8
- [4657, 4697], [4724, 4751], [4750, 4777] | -0.1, 12.5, 12.9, 12.8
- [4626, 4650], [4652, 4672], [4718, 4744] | 0.8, 12.8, 12.9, 12.8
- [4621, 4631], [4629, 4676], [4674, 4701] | 1.3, 13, 12.7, 12.8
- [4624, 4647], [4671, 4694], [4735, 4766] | 0.7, 12.8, 13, 12.9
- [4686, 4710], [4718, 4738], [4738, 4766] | -0.1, 12.6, 13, 12.8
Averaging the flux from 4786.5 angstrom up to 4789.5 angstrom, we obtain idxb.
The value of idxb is 12.9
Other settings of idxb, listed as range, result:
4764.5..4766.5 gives 11.9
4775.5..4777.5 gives 13.3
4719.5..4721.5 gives 13.3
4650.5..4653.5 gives 12.1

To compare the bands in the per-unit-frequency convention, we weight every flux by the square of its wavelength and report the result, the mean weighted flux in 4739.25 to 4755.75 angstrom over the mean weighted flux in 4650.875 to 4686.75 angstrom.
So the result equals 1.1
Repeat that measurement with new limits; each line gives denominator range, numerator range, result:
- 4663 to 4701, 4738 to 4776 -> 1.08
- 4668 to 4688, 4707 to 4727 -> 1.06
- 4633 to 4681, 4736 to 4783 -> 1.10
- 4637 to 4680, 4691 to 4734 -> 1.04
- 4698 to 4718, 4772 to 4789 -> 1.09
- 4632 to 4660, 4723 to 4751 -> 1.06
